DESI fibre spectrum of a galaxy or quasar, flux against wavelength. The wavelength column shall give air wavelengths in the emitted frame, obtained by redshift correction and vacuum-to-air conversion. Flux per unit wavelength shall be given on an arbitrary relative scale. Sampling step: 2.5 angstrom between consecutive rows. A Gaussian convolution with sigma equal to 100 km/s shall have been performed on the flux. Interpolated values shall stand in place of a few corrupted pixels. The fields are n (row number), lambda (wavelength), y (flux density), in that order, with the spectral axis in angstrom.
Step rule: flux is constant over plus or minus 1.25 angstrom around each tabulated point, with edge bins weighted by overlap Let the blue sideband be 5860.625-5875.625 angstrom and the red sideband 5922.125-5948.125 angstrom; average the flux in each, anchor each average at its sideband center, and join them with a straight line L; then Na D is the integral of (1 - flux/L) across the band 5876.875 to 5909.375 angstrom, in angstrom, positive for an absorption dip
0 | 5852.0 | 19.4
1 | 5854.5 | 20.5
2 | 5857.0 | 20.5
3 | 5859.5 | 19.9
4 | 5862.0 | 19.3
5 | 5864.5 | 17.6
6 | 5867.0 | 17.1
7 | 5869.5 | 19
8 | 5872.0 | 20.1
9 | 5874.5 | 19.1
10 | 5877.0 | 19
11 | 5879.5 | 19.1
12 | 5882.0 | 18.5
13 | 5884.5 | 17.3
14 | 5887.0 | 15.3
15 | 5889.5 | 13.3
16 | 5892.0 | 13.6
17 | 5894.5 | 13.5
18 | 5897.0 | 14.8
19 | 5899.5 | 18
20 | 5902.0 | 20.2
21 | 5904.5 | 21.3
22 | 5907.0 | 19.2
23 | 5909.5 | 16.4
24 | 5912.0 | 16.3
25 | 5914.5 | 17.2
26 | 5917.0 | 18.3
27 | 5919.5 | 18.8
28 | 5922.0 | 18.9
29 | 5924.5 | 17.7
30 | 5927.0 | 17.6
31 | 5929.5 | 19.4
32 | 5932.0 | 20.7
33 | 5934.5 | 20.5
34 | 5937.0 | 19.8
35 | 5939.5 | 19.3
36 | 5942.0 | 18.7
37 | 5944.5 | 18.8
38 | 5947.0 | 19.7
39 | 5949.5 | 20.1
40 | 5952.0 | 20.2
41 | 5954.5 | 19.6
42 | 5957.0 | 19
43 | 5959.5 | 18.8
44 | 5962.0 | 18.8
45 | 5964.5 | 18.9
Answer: 3.1 angstrom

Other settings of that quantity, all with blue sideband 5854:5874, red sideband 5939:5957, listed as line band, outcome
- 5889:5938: 3.9 angstrom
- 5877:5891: 1.8 angstrom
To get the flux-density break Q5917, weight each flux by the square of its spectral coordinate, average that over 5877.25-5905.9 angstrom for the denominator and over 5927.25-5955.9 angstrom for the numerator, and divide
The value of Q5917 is 1.18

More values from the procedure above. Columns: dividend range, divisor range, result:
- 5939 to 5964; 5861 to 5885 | 1.06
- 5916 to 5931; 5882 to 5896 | 1.25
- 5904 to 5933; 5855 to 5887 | 1.00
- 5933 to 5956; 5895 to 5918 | 1.12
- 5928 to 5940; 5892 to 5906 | 1.17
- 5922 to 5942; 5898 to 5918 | 1.06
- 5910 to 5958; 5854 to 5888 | 1.03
